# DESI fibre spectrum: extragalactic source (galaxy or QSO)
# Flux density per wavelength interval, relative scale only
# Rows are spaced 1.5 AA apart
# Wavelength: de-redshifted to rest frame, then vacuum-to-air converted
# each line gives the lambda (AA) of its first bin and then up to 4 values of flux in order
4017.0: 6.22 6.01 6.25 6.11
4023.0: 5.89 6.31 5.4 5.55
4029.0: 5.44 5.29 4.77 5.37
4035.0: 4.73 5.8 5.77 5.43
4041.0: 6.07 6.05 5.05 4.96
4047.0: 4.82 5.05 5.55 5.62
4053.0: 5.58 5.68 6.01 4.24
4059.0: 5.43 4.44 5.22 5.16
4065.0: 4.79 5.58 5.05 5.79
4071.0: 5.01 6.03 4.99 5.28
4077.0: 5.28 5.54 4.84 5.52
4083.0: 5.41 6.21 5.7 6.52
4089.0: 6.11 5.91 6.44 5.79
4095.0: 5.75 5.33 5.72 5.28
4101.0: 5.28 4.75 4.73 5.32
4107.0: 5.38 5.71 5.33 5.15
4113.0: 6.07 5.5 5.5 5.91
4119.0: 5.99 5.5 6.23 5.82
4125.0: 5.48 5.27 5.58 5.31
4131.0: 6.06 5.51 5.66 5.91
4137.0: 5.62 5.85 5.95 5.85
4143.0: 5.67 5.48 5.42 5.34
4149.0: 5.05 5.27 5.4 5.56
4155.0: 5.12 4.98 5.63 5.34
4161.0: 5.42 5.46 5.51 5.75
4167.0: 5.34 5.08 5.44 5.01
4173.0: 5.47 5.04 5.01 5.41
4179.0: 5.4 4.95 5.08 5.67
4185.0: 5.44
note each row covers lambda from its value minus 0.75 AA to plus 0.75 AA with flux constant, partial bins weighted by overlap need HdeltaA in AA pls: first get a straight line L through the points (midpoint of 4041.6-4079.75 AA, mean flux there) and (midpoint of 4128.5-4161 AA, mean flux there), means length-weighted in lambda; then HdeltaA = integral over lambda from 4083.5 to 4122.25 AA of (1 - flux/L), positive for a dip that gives -1.8 AA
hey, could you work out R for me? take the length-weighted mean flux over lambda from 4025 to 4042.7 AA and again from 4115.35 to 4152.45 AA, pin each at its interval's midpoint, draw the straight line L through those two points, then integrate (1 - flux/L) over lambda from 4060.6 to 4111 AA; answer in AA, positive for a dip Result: 0.8 AA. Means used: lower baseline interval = 5.47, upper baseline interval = 5.63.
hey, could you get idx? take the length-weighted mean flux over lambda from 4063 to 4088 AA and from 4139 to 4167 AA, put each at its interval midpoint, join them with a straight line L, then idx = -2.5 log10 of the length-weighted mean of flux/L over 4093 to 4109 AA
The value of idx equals 0.02 mag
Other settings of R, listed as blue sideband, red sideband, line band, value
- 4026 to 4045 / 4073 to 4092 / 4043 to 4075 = 1.7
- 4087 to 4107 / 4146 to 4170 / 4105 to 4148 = -1.3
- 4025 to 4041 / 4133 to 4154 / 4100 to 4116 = 0.5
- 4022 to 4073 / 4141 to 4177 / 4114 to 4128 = -0.8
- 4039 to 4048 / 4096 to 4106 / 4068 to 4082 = -0.2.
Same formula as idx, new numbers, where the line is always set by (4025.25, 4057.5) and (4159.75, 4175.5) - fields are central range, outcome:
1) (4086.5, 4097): -0.12 mag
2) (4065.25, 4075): 0.00 mag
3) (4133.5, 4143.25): -0.09 mag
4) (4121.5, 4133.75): -0.06 mag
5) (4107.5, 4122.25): -0.06 mag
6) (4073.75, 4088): -0.03 mag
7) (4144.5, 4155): 0.00 mag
